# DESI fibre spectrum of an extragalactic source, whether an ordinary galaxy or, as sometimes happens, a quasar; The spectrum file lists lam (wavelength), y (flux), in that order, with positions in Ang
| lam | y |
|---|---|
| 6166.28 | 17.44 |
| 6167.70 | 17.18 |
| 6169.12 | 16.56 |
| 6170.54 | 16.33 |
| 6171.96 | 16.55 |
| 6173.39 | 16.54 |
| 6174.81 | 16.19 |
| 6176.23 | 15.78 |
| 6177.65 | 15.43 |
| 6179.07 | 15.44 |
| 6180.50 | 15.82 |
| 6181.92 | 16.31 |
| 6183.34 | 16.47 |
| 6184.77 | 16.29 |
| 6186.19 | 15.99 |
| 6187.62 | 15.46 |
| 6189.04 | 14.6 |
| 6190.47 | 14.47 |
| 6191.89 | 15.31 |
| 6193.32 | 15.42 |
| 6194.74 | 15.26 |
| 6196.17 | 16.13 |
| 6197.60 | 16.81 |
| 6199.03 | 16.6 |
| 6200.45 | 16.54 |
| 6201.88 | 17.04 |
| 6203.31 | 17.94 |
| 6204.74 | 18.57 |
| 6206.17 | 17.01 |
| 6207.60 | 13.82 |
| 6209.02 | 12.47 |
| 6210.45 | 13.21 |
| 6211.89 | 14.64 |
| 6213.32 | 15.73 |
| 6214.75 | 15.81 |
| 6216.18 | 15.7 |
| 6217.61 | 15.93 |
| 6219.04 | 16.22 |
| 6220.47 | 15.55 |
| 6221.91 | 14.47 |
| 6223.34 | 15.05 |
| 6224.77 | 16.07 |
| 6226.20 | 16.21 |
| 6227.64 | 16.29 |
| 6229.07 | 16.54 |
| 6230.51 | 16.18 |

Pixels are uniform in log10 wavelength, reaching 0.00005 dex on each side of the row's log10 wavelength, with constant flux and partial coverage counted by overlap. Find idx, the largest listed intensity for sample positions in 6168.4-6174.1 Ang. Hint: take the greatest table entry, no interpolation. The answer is 16.56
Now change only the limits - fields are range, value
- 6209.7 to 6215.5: 15.81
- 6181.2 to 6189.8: 16.47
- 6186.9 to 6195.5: 15.46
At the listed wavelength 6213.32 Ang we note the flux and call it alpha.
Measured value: 15.73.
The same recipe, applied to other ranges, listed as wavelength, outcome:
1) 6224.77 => 16.07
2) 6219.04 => 16.22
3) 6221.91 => 14.47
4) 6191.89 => 15.31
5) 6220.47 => 15.55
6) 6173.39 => 16.54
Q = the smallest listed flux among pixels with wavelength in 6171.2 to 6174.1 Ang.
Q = 16.54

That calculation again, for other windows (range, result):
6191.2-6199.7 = 15.26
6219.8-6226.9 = 14.47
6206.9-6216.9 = 12.47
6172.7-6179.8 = 15.43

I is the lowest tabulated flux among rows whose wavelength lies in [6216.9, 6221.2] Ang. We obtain 15.55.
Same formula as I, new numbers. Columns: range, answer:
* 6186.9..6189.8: 14.6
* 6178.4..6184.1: 15.44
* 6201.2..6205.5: 17.04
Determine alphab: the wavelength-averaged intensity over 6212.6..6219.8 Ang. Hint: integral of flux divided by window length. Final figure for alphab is 15.9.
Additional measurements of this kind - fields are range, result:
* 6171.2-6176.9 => 16.3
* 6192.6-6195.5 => 15.3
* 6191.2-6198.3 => 15.8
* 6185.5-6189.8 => 15.3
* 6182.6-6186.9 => 16.3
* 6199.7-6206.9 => 17.4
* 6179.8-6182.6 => 16.1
